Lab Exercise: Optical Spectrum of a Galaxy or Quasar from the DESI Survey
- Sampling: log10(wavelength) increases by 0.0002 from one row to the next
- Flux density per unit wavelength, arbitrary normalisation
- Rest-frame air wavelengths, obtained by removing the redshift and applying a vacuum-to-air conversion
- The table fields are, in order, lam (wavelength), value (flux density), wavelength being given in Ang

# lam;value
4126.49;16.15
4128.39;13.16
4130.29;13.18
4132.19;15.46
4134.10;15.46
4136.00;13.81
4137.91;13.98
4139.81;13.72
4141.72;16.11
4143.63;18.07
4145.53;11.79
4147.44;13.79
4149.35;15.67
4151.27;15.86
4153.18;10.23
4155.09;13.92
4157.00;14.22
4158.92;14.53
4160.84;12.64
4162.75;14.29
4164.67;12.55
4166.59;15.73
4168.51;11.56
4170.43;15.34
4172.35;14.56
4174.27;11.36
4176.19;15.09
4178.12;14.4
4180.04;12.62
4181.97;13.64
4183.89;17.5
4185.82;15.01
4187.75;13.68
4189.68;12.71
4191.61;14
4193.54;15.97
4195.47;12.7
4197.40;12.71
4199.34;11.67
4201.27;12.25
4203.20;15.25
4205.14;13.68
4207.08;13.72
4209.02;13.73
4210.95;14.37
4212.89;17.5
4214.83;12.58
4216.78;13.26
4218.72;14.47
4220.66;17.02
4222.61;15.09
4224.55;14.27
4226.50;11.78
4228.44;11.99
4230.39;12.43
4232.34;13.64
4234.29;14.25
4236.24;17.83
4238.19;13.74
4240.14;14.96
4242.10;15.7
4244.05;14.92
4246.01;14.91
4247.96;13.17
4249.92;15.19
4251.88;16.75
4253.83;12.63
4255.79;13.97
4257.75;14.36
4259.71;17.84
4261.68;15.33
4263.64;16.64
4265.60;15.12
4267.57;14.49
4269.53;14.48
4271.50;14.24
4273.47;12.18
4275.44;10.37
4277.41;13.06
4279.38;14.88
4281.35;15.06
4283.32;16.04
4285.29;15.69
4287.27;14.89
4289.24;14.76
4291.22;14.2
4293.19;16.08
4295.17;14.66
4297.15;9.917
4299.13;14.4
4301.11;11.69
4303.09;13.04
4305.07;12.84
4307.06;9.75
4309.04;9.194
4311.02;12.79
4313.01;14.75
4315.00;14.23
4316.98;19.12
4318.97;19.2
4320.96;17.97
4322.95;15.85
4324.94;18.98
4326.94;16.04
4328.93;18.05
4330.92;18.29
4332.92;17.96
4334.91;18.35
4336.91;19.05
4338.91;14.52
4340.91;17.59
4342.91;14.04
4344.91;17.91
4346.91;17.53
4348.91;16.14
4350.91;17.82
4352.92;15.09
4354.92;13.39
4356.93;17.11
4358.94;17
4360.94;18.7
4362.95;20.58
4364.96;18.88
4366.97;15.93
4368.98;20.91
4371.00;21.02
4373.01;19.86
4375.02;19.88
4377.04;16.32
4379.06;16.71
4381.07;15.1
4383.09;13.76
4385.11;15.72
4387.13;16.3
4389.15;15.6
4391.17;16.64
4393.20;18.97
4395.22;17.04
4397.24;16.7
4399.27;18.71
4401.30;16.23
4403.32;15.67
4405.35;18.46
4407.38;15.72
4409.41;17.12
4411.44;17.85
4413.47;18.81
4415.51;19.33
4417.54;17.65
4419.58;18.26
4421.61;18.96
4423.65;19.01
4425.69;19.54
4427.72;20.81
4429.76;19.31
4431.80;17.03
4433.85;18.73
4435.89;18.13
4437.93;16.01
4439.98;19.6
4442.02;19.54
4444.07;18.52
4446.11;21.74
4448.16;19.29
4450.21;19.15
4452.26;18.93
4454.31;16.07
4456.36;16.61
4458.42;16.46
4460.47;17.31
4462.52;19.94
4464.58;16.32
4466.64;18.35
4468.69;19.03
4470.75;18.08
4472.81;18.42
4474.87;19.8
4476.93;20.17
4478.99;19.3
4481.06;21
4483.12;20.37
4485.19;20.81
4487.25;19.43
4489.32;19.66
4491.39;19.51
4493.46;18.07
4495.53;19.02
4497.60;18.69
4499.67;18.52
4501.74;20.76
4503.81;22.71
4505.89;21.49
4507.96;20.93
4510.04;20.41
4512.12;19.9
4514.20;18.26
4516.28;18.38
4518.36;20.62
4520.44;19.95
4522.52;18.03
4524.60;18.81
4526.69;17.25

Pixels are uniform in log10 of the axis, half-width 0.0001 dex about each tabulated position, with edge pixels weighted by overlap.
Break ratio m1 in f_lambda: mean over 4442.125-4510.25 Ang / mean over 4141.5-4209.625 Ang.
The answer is 1.38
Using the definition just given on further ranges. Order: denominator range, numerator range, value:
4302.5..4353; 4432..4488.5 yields 1.17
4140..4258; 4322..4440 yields 1.24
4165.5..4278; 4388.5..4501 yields 1.30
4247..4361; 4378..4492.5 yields 1.19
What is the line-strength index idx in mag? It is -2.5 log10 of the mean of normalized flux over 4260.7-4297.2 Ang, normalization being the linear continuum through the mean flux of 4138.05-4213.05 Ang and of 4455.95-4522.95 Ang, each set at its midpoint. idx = 0.096 mag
